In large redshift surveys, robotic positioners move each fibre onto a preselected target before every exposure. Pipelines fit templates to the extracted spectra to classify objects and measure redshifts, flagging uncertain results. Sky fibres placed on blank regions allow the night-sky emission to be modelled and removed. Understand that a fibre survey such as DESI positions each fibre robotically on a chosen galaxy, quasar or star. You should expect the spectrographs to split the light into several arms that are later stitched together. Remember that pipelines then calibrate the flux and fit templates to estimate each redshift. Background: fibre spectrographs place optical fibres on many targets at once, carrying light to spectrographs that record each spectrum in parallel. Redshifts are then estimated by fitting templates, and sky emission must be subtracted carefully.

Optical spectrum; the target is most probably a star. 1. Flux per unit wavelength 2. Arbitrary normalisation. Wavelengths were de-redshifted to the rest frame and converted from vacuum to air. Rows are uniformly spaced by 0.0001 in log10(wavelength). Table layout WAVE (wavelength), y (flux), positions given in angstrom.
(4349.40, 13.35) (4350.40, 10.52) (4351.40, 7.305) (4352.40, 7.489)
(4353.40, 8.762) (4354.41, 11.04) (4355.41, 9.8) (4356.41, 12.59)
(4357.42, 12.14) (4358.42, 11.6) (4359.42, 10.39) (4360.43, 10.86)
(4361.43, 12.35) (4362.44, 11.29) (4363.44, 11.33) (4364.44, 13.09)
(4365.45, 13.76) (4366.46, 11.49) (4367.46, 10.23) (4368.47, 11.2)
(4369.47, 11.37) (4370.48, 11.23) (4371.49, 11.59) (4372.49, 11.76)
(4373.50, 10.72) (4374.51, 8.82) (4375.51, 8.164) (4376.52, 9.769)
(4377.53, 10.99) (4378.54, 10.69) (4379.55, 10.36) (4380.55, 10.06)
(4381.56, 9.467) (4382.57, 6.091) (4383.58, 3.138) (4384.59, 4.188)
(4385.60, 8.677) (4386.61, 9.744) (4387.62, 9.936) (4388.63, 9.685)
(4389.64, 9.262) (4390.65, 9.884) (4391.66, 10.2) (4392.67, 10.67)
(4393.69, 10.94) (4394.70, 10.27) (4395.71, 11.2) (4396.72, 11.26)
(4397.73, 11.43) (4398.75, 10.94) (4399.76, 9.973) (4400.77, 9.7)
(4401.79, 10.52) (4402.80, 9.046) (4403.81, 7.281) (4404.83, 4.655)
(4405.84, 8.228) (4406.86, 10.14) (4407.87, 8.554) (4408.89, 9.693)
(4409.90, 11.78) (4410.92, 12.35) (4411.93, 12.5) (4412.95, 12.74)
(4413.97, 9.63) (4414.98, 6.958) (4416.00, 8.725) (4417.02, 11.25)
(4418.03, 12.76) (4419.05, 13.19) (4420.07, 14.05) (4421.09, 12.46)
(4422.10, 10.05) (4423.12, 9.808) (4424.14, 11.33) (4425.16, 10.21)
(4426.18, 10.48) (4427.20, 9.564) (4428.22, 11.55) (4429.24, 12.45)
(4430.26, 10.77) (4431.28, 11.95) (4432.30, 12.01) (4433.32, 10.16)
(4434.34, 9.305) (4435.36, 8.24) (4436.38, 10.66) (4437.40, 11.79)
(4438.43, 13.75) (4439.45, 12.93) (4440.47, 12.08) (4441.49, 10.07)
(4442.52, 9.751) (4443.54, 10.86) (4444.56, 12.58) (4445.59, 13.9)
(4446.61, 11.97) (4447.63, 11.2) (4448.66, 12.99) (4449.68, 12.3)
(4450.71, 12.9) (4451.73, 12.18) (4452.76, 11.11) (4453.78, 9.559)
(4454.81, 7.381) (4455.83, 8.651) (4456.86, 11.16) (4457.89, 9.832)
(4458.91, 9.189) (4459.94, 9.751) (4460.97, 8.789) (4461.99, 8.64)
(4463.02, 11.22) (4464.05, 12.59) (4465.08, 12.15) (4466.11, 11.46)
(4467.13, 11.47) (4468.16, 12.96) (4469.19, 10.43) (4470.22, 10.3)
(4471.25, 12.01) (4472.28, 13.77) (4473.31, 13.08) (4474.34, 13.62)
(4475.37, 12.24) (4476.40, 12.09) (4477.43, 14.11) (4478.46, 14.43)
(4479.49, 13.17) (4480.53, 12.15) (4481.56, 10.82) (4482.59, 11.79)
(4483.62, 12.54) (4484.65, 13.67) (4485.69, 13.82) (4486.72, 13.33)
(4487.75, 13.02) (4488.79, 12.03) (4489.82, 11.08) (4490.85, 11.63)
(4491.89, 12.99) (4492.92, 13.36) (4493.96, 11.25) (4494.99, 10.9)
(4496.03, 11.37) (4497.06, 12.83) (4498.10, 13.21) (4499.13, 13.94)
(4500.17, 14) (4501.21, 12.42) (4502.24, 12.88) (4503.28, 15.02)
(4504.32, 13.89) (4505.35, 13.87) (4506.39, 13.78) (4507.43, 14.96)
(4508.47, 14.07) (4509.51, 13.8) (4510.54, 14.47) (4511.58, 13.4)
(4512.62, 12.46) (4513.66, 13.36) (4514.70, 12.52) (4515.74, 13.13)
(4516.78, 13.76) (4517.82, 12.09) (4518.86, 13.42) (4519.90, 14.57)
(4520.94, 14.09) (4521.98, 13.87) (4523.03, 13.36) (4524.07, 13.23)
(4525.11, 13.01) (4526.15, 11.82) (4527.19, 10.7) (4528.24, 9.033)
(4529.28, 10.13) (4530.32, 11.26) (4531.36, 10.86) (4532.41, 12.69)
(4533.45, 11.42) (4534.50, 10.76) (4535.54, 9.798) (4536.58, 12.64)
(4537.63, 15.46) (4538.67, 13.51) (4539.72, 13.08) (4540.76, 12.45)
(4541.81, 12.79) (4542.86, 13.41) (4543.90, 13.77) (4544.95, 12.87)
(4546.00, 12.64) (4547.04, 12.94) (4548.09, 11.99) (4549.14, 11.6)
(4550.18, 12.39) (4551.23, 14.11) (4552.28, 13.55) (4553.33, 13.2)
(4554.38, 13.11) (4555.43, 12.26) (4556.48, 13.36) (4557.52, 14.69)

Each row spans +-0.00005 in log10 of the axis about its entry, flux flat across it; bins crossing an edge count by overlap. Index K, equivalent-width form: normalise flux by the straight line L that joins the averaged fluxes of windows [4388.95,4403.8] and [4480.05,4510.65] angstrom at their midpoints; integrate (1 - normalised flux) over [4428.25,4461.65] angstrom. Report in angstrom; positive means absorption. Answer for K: 1.63 angstrom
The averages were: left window 10.3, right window 12.9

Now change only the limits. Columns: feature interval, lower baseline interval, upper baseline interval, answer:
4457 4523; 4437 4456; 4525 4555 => -3.85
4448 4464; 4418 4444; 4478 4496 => 1.77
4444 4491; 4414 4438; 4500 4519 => 1.63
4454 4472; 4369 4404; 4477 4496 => 2.08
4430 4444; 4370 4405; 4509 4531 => -0.39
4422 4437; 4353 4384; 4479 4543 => 1.16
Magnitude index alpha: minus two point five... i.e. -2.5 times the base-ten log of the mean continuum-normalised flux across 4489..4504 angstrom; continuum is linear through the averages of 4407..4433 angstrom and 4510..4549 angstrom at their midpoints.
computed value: -0.04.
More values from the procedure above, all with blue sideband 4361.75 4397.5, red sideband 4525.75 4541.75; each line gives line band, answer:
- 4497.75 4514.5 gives -0.20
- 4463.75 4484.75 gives -0.12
